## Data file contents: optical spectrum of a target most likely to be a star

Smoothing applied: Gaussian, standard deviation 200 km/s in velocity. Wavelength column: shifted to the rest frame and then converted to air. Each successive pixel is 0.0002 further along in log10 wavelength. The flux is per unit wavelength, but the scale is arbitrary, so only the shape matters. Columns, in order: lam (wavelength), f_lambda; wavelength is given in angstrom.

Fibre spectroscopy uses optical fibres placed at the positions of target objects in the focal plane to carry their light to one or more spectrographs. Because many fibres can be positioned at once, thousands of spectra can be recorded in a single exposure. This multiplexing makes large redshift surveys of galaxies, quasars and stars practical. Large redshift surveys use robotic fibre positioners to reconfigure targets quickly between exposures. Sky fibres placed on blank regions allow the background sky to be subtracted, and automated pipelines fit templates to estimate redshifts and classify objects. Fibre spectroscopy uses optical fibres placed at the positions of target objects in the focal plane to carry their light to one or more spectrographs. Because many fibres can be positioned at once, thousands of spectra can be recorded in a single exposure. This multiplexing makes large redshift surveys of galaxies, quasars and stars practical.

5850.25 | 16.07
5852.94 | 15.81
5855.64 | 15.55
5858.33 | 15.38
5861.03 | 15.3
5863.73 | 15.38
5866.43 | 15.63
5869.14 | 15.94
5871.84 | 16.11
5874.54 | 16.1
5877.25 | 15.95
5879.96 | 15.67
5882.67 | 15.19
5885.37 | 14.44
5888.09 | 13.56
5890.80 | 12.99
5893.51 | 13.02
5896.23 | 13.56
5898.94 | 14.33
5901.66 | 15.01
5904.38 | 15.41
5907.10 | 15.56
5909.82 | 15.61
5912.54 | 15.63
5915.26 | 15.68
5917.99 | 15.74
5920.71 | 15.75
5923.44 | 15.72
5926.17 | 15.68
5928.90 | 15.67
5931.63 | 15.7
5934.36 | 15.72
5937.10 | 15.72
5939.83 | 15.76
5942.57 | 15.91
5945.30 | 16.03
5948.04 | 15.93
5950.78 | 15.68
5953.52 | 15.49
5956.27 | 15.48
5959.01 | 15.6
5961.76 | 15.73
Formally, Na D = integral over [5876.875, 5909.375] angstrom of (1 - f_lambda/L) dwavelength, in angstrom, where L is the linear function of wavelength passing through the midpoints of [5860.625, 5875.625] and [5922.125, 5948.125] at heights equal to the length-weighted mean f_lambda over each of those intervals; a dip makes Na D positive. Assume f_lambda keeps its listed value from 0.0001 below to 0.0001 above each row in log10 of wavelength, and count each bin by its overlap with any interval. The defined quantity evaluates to 2.5 angstrom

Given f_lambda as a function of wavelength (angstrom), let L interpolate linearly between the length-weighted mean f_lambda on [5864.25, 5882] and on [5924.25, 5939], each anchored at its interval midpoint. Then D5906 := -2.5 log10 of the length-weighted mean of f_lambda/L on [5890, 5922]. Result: 0.062 mag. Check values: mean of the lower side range 15.8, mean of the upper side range 15.7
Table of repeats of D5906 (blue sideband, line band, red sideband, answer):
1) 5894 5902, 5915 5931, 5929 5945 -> -0.04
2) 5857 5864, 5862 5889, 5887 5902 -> -0.06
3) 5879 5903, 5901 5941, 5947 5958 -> -0.05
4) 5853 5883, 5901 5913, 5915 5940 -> 0.02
